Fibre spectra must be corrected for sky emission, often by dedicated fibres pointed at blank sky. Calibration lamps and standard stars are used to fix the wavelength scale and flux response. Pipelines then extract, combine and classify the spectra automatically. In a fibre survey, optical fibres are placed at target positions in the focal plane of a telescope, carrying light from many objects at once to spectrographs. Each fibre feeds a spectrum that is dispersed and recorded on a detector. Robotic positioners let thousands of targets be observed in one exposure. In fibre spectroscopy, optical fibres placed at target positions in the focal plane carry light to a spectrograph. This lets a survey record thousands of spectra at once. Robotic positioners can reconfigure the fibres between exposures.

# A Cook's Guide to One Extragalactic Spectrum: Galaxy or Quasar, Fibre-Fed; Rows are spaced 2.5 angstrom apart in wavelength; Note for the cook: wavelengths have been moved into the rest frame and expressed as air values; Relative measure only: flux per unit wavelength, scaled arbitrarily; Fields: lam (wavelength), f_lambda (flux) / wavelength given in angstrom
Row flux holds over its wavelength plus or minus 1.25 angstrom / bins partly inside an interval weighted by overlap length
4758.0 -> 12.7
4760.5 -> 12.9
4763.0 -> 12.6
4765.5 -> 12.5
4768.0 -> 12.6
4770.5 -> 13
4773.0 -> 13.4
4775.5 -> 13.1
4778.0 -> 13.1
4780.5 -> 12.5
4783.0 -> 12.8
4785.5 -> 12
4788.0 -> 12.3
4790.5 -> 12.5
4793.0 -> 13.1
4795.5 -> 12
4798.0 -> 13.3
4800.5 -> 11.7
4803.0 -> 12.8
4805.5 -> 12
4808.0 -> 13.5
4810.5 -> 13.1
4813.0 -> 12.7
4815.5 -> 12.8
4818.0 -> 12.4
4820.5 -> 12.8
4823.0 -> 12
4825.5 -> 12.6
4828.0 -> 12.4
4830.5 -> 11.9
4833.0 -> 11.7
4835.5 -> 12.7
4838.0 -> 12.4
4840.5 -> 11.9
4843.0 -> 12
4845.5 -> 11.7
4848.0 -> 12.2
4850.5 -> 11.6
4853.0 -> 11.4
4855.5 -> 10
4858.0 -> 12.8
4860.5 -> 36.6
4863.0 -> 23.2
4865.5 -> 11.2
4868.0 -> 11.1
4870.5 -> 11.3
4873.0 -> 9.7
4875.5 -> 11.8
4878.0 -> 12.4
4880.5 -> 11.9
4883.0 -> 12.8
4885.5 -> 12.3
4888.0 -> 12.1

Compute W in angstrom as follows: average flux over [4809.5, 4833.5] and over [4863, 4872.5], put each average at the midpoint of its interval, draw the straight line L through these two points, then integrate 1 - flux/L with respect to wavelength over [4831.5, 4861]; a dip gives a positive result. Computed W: -1.8 angstrom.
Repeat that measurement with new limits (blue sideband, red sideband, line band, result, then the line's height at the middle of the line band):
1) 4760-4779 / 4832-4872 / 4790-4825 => 2.0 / 13.4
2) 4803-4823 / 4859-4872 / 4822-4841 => 3.2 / 14.7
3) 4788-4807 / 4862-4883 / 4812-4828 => 0.0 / 12.6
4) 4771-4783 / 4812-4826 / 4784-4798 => 0.4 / 12.8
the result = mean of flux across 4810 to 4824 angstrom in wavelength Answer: 12.6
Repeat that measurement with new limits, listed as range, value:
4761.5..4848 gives 12.5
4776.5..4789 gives 12.6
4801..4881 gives 13.1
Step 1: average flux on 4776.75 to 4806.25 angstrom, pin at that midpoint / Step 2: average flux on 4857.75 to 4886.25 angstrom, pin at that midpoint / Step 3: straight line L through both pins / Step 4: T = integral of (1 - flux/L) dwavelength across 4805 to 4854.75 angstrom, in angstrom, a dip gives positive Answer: 4.9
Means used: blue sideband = 12.5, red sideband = 14.9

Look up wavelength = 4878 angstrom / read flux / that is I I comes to 12.4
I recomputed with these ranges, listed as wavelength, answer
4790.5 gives 12.5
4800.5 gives 11.7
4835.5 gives 12.7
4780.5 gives 12.5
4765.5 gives 12.5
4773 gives 13.4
